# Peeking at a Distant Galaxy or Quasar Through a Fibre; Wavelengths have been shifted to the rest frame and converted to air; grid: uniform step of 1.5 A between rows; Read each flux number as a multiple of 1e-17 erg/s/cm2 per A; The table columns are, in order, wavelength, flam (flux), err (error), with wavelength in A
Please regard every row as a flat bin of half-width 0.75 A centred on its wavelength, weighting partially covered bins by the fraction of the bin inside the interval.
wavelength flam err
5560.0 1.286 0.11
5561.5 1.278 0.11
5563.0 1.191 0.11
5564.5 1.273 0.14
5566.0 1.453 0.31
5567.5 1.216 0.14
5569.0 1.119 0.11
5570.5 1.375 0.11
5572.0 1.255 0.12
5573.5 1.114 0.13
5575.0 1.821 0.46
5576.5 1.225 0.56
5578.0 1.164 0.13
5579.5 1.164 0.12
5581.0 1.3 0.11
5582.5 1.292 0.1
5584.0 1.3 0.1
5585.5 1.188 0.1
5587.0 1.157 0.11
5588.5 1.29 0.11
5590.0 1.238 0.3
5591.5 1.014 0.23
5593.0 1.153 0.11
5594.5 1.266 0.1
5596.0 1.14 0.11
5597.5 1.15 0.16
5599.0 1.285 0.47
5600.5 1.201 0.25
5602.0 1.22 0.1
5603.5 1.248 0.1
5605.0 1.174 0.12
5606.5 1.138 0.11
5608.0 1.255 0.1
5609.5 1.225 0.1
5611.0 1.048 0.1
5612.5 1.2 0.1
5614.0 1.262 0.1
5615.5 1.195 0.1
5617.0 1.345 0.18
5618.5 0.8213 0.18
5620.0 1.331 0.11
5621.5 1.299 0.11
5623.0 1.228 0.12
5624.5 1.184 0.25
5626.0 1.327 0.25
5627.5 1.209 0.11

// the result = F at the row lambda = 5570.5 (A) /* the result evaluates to 1.375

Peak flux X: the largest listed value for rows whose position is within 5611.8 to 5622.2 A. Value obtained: 1.345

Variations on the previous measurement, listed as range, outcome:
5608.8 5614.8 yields 1.262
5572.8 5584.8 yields 1.821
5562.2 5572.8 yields 1.453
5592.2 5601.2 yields 1.285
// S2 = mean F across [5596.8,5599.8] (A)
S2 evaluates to 1.22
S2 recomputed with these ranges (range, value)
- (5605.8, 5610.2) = 1.21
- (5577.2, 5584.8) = 1.24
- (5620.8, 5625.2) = 1.24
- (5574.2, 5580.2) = 1.34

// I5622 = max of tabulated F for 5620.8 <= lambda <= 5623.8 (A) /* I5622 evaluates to 1.299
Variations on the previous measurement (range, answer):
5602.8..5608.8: 1.255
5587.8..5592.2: 1.29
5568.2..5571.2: 1.375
